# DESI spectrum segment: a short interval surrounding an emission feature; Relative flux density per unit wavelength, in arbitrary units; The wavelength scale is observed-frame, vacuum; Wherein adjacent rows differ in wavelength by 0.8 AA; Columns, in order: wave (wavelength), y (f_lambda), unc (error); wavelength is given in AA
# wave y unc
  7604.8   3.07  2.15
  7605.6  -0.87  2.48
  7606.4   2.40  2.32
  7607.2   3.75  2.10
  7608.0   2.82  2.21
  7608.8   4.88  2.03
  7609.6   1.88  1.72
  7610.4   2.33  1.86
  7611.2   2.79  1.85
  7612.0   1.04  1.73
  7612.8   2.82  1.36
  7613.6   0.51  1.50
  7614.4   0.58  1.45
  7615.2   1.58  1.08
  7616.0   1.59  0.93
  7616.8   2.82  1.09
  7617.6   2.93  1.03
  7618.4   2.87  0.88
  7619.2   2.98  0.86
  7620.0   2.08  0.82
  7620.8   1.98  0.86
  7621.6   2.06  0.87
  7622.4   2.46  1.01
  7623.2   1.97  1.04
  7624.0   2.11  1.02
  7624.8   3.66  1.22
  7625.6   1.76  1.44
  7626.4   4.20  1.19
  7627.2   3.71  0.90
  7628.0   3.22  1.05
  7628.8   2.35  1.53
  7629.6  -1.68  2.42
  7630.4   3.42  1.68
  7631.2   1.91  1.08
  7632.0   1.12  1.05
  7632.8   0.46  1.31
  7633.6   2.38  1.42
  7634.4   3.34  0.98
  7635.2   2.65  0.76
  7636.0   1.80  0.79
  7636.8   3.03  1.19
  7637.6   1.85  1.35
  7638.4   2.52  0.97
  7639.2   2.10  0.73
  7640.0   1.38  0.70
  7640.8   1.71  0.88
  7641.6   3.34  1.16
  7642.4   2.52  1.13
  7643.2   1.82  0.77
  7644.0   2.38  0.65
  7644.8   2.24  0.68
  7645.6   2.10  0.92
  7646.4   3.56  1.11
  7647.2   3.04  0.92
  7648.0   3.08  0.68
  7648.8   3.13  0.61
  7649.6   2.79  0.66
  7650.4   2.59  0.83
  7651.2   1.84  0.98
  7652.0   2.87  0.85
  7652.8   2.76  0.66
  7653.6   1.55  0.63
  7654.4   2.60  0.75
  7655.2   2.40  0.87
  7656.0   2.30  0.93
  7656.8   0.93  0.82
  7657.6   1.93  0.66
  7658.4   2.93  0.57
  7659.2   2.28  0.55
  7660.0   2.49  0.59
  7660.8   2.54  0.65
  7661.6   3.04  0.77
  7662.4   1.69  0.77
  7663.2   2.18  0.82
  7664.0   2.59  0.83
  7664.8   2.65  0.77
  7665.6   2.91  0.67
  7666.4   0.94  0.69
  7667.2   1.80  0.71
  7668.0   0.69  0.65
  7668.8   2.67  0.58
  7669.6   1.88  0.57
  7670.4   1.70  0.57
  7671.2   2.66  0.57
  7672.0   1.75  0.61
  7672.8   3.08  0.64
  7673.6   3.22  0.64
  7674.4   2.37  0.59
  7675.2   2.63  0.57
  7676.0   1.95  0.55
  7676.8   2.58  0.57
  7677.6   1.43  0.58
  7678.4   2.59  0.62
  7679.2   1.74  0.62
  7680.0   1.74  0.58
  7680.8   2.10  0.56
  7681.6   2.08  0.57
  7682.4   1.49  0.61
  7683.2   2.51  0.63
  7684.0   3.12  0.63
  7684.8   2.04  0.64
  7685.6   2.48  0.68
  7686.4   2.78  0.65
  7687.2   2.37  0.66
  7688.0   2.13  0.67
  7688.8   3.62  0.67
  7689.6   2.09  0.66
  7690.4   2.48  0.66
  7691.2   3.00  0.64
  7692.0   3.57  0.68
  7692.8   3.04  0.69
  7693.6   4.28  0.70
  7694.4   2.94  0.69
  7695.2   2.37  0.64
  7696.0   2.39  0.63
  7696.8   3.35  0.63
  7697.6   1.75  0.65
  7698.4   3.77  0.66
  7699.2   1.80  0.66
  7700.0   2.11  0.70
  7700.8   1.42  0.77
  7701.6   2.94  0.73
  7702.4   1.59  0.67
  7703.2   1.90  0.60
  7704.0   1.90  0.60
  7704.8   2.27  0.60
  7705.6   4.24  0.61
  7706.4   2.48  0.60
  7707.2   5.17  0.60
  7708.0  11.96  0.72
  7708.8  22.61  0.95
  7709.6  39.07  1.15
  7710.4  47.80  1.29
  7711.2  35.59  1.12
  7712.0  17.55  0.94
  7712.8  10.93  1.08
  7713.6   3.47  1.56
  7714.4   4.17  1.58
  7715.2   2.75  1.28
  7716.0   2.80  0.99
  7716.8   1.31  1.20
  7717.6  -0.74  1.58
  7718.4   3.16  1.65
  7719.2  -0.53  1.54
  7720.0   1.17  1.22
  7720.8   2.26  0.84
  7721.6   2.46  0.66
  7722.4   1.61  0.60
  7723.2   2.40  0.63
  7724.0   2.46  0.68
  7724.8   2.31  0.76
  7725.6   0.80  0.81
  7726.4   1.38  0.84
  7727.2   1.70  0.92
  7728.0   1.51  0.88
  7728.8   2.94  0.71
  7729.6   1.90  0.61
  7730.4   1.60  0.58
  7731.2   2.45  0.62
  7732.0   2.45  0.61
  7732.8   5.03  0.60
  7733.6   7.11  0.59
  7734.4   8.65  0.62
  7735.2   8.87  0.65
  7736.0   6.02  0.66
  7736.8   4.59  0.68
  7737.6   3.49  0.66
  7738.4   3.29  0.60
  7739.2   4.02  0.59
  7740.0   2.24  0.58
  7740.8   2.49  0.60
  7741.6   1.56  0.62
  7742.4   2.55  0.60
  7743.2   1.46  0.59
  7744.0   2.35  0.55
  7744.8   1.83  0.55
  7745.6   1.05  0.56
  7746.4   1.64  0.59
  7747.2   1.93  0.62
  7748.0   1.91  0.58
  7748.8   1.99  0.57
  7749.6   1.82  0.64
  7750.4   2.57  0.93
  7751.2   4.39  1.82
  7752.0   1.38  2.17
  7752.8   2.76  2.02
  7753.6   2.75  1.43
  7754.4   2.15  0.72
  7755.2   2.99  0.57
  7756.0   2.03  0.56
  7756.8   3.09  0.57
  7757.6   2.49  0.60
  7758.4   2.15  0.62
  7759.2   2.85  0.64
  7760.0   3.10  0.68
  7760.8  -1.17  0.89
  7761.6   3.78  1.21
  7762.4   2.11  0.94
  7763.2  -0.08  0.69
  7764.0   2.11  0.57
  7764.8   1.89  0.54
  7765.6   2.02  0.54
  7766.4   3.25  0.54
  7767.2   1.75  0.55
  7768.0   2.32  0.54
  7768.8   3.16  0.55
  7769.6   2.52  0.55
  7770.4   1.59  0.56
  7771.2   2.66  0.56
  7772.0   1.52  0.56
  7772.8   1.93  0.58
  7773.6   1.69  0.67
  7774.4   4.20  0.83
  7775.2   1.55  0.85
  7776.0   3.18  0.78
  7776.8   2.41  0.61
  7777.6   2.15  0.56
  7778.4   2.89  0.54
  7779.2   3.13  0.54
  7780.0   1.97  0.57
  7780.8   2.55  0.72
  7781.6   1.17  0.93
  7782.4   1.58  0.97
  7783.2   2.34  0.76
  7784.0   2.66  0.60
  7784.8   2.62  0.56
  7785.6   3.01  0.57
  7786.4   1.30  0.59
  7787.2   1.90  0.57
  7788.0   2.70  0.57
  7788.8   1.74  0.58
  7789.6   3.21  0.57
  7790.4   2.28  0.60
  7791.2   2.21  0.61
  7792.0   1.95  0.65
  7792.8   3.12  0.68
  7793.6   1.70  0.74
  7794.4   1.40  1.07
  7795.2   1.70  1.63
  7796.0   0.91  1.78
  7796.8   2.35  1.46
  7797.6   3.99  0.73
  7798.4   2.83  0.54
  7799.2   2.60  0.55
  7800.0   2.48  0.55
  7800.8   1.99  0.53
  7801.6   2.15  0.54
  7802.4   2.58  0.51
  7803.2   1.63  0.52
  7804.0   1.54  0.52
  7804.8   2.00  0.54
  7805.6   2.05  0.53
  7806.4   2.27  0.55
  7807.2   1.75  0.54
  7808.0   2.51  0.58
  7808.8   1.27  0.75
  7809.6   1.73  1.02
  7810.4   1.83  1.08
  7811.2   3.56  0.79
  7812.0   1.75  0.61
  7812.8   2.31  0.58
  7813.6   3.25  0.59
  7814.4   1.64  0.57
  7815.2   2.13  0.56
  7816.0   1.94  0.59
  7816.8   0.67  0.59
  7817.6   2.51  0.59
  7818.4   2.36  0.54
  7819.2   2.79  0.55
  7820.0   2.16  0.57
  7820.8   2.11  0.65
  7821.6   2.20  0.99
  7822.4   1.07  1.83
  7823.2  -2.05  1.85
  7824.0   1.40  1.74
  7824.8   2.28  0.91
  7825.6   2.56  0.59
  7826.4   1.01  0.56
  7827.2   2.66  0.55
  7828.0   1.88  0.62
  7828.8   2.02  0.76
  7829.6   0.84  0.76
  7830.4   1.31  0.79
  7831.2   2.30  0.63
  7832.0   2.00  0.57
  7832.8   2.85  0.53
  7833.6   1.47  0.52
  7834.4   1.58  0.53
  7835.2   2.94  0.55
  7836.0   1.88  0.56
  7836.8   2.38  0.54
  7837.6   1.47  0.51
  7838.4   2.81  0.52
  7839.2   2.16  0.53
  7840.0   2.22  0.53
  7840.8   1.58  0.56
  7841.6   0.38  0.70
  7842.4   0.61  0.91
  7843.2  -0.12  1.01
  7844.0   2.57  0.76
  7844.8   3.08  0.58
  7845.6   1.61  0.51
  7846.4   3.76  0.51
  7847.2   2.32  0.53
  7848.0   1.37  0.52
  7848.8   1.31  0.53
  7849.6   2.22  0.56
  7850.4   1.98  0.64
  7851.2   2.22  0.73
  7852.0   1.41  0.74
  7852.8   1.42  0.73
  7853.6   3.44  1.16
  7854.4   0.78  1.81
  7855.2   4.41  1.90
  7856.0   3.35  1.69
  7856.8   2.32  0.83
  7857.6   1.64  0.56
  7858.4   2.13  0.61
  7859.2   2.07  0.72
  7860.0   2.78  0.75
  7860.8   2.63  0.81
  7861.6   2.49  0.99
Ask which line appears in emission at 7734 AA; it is [N II]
